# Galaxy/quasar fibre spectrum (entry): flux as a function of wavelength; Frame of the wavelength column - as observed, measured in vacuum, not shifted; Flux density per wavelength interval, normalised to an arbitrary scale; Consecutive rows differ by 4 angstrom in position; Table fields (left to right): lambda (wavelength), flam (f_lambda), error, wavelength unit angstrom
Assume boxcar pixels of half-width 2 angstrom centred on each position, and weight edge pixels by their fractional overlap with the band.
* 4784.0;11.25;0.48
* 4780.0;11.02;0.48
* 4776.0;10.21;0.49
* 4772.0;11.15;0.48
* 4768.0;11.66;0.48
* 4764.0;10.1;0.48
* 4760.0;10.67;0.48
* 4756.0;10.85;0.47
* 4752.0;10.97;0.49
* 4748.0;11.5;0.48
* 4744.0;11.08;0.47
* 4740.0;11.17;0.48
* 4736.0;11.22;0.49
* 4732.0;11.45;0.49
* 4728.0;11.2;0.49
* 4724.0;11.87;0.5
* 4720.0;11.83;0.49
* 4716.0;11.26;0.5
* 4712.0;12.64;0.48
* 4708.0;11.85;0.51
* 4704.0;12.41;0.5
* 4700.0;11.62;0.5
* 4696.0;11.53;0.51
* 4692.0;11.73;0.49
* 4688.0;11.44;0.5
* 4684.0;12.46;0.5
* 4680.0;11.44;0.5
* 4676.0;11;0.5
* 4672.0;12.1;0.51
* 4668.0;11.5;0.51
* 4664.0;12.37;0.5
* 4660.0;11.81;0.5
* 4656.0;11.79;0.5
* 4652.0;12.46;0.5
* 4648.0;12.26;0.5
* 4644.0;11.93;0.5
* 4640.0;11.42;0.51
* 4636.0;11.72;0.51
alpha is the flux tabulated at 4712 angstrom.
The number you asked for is 12.64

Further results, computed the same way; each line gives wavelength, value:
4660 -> 11.81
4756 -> 10.85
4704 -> 12.41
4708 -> 11.85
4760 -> 10.67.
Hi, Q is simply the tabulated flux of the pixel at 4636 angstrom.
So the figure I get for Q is 11.72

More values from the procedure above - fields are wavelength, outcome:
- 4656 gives 11.79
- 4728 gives 11.2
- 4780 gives 11.02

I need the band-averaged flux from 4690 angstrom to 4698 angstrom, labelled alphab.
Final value 11.6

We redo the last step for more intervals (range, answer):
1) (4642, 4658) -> 12.1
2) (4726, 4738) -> 11.3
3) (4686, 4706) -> 11.7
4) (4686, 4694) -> 11.6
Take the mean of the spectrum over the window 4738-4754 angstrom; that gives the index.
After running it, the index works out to 11.2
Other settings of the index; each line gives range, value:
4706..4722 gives 11.9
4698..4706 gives 12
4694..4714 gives 12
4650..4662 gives 12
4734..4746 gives 11.2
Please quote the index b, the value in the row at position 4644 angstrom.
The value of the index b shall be 11.93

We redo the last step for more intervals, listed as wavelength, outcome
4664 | 12.37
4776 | 10.21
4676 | 11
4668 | 11.5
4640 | 11.42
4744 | 11.08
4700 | 11.62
